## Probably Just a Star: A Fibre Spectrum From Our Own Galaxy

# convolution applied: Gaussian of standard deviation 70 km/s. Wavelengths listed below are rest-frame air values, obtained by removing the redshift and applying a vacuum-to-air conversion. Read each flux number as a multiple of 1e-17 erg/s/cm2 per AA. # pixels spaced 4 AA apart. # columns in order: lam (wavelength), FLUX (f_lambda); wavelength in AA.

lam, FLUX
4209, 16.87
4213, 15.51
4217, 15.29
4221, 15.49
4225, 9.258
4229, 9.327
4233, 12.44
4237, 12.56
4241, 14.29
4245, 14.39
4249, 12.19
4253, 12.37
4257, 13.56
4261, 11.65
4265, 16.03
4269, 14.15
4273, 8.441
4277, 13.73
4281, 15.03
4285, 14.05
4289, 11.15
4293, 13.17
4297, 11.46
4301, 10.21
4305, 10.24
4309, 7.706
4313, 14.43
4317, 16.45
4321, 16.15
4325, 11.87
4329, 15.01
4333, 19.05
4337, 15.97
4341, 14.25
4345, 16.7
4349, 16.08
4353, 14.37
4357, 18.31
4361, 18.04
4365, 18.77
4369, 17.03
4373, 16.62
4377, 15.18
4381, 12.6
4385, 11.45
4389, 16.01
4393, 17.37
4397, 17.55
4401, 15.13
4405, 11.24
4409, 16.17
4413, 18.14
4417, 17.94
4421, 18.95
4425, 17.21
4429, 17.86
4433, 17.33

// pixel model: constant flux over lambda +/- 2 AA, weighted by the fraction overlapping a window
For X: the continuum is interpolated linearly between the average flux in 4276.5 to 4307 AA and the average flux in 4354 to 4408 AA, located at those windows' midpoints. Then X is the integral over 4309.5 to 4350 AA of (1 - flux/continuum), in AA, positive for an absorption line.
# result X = -4.4 AA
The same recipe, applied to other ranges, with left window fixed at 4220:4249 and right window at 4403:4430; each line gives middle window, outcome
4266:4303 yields 3.02 AA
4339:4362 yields -1.56 AA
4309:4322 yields -0.05 AA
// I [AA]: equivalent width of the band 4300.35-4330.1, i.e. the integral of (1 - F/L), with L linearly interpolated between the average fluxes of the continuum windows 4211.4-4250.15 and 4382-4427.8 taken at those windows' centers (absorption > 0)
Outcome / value 3.55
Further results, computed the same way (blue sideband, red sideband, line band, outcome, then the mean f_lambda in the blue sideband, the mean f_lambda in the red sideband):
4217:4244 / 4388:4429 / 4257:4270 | -0.55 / 12.5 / 16.6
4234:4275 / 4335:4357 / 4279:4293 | 0.53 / 13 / 15.7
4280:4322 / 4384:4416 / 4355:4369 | -3.63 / 12.6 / 15.6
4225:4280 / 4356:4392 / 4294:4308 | 3.35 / 12.6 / 16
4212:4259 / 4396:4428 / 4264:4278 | 0.89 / 13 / 16.6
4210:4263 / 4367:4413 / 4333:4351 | -1.94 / 13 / 15.3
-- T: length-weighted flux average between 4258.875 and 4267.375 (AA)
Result 13.8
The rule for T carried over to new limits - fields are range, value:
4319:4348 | 15.6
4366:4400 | 15.6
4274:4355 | 13.8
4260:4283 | 13.2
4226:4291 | 12.8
